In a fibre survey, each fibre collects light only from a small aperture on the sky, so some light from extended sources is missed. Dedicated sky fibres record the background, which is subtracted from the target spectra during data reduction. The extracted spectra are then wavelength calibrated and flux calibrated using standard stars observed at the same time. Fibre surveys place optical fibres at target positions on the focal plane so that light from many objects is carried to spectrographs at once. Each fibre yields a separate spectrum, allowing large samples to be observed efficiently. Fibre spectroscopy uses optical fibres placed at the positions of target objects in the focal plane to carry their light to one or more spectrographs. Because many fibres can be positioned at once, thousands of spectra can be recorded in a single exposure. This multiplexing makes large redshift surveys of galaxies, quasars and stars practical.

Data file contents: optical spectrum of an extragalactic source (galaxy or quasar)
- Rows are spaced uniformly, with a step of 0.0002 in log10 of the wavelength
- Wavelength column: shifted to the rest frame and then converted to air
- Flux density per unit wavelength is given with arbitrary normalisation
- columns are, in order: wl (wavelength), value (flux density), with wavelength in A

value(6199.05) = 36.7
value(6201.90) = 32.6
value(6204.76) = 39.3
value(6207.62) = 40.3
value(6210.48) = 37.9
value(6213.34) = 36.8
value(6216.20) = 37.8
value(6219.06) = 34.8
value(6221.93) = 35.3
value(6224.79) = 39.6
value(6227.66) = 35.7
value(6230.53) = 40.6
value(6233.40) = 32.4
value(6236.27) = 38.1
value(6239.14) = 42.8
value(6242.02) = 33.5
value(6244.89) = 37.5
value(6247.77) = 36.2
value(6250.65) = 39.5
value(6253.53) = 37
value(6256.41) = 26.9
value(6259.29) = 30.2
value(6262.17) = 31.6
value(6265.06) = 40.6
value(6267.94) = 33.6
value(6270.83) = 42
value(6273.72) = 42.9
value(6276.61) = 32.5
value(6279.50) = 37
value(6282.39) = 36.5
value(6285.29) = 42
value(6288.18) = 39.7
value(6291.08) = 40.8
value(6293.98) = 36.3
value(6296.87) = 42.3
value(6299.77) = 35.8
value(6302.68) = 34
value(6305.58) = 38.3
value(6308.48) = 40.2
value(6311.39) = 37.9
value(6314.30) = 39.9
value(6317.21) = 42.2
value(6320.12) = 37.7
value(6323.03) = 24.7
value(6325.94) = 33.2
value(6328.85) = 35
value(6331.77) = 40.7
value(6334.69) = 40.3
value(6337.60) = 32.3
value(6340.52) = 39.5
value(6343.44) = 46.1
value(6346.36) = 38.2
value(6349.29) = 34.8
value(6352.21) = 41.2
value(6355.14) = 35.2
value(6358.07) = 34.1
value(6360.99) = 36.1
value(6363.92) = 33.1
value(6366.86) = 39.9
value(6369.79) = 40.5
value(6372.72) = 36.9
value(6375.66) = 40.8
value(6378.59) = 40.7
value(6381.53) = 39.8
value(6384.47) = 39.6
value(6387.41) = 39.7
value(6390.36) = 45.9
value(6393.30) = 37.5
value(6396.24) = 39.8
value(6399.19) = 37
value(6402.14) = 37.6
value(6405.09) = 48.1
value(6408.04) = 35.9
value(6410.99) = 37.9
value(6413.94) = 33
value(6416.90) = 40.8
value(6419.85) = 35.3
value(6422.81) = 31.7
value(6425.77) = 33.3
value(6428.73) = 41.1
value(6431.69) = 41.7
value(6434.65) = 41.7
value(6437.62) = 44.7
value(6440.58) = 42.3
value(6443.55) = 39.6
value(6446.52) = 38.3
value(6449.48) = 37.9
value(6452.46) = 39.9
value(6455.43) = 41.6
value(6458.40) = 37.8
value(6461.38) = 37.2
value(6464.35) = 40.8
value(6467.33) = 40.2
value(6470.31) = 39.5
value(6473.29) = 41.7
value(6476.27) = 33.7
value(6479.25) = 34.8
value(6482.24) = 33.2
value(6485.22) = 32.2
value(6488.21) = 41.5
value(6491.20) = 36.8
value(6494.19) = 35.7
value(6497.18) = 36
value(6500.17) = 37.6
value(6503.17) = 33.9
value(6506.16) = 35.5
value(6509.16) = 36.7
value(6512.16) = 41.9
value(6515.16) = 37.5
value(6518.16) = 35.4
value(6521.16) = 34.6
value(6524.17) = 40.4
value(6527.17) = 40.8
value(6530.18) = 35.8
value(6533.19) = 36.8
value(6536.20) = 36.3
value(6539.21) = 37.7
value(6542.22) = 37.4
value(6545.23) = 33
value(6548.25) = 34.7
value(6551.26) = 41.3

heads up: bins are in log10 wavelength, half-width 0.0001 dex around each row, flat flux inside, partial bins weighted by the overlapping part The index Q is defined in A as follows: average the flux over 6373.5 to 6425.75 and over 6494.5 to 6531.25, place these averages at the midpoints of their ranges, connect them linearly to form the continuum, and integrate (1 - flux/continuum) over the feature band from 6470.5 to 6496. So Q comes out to 0.8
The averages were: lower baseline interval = 38.7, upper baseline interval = 37.1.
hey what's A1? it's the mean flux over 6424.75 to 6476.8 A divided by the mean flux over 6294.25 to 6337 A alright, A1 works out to 1.07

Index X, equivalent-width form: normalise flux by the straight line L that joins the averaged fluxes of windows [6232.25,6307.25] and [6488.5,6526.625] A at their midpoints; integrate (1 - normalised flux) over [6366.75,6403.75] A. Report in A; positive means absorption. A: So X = -2.7 A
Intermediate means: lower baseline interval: 37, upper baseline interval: 37.1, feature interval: 39.7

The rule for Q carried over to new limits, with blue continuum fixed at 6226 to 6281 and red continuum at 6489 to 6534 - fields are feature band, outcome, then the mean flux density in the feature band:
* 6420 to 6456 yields -2.3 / 39.3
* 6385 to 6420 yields -2.3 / 39.2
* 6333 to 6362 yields -1.0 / 37.8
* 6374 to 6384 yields -1.0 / 40.3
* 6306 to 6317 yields -0.9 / 39.5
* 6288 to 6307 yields -0.8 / 38.1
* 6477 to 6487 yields 0.9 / 33.7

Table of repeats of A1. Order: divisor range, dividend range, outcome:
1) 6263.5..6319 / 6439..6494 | 0.99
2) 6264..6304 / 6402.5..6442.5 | 1.02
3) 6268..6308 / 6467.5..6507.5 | 0.95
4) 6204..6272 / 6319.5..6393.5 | 1.03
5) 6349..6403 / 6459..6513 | 0.96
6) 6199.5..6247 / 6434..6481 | 1.06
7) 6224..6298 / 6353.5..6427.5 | 1.02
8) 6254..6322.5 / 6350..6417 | 1.04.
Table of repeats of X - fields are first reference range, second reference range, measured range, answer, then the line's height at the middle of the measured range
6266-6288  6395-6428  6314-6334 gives 0.94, 37.9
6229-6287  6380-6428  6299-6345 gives 0.03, 37.4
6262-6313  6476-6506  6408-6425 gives 0.42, 36.5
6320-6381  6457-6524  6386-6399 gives -1.11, 37.2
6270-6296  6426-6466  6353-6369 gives 1.36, 39.5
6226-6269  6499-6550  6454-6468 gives -1.10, 36.6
